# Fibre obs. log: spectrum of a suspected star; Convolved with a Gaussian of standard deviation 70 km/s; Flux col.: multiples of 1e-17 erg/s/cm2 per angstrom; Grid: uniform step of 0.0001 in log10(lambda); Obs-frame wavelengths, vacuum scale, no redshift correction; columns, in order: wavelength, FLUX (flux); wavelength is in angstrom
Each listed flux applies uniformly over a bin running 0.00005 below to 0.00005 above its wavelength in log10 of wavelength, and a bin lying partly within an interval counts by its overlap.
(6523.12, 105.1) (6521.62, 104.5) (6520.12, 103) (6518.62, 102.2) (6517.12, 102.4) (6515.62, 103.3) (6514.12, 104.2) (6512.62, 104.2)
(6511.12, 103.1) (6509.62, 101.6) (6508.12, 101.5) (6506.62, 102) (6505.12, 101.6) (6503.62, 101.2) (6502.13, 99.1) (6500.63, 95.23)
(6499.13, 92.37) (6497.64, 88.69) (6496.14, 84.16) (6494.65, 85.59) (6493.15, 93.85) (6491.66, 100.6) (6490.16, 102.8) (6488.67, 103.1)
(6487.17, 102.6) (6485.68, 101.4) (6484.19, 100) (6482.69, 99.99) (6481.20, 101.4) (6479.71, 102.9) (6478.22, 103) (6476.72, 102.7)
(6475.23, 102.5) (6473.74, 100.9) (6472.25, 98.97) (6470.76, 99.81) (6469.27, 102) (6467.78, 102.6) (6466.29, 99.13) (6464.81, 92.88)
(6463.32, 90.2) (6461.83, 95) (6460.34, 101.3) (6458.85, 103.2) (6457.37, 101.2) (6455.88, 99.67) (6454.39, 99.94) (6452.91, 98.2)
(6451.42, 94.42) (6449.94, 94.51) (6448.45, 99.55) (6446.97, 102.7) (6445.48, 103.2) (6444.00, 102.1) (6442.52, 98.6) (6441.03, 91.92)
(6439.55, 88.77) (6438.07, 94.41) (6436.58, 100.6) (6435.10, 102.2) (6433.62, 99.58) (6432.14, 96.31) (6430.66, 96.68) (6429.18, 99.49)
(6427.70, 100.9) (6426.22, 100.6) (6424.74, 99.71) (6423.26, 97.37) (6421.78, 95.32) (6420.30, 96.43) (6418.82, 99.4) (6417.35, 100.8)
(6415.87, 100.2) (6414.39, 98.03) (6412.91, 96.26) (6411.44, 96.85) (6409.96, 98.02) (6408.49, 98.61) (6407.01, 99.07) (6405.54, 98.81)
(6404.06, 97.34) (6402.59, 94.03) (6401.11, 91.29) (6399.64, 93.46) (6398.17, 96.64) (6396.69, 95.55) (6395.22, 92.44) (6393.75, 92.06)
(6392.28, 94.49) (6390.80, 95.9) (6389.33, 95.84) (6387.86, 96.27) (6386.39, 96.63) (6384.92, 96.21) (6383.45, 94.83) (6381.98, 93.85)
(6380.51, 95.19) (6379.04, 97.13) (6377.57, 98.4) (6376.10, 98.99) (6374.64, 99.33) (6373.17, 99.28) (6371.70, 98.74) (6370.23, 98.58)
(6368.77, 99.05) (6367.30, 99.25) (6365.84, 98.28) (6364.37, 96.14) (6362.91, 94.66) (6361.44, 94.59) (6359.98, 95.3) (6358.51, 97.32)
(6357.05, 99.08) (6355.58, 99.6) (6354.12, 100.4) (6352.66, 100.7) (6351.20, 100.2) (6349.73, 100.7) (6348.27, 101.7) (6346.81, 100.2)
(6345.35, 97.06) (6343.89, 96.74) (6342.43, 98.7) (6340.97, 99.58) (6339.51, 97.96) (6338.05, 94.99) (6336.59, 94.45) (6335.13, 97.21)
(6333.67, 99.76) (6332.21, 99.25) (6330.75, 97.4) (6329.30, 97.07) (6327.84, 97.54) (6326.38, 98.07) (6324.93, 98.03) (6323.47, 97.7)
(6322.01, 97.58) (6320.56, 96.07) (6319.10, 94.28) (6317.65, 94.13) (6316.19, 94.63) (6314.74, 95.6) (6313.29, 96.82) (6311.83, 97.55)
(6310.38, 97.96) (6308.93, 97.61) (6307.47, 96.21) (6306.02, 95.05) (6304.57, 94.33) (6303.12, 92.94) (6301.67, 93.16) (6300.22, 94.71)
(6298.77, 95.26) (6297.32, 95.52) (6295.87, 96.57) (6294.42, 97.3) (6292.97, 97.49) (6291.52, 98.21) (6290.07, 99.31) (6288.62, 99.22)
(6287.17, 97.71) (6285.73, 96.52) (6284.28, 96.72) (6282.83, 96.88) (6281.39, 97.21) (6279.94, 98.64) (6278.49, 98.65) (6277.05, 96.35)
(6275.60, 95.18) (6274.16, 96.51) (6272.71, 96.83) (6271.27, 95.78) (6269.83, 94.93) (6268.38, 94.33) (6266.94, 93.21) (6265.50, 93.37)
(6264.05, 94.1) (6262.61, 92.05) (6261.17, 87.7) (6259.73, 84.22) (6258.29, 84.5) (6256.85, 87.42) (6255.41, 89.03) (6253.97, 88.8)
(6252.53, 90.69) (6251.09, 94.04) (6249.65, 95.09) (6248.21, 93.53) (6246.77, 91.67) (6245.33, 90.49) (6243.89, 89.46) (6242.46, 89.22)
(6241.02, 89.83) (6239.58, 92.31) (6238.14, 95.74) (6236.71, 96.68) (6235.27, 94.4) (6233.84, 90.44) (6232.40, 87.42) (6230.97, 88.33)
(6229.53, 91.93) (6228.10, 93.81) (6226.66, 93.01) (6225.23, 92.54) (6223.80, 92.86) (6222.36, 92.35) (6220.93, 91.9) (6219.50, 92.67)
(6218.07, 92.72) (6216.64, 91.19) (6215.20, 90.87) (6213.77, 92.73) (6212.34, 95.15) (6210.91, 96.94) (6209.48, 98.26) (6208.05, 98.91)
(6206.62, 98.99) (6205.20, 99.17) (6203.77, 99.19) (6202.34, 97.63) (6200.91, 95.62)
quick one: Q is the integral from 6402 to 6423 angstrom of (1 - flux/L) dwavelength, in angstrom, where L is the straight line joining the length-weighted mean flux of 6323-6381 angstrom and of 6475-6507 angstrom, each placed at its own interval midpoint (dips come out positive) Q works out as 0.1 angstrom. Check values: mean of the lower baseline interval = 98.1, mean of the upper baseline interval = 98.4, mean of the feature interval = 97.8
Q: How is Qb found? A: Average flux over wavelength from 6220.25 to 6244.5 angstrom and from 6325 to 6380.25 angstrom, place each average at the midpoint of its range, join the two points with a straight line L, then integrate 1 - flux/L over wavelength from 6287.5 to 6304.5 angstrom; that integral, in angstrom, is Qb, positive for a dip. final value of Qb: -0.2 angstrom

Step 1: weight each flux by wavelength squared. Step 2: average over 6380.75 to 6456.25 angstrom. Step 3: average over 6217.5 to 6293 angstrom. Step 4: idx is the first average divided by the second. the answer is 1.1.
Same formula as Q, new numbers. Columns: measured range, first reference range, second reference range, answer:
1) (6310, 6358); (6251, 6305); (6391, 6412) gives -1.5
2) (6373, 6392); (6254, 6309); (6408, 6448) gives 0.1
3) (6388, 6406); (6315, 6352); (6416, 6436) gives 0.7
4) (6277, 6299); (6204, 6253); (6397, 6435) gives -0.7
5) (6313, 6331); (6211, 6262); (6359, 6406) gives -0.4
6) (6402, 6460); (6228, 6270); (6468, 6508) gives -0.8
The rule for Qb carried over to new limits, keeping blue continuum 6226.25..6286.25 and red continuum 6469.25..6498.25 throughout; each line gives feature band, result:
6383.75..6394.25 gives 0.1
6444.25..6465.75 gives -0.1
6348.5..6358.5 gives -0.5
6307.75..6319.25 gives -0.2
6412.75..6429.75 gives -0.3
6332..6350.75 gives -0.7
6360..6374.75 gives -0.3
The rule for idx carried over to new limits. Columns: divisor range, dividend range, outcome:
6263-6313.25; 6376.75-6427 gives 1.04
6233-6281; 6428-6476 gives 1.13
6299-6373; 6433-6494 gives 1.06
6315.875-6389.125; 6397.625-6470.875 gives 1.03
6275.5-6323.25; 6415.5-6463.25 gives 1.07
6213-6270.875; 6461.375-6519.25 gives 1.17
